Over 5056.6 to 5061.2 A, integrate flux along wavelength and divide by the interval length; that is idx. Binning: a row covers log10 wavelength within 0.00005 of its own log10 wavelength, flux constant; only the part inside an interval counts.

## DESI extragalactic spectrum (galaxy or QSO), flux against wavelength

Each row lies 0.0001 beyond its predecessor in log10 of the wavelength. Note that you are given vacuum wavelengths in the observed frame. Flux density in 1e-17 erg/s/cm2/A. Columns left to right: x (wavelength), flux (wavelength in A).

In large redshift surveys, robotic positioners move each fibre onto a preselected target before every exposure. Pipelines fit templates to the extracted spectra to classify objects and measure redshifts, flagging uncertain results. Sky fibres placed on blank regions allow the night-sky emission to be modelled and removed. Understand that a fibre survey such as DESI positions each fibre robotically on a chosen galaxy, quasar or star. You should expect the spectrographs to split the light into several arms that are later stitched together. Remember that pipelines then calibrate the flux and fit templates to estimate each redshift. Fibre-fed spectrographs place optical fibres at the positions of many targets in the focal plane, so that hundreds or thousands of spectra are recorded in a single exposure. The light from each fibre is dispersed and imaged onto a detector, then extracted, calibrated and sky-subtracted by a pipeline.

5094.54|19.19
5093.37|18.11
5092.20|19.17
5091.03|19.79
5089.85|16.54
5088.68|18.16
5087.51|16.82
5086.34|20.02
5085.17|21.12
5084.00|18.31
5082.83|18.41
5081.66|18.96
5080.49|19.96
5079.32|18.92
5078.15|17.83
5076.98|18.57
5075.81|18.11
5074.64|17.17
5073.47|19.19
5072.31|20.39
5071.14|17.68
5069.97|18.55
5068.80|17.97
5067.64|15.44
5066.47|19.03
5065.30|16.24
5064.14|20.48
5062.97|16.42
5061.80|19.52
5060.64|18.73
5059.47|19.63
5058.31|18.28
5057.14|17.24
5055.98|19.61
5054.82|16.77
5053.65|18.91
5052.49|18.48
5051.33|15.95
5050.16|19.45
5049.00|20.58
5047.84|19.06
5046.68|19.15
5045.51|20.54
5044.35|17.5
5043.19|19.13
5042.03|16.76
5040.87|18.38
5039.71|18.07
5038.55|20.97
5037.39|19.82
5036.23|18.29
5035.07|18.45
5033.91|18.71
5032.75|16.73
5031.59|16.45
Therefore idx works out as 18.5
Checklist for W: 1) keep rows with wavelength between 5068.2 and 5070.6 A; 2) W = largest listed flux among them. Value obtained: 18.55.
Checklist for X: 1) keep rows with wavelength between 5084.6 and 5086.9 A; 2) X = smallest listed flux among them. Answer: 20.02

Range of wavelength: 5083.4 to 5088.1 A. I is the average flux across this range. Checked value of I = 19.1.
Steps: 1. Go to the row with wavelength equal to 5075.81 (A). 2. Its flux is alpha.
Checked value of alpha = 18.11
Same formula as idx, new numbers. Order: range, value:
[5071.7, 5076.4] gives 18.7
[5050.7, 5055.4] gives 17.5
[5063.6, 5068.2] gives 17.8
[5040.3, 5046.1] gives 18.5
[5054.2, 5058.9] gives 18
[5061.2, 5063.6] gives 18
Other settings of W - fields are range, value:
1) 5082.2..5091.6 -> 21.12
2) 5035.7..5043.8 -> 20.97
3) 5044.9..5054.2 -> 20.58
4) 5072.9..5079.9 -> 19.19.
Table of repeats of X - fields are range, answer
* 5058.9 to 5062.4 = 18.73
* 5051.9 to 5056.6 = 16.77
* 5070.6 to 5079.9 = 17.17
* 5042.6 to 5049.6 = 17.5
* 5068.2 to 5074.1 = 17.68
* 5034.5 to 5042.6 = 16.76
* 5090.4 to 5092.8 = 19.17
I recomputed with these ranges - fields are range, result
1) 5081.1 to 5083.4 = 18.7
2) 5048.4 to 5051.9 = 18.7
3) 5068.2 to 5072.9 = 18.7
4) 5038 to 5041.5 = 19.1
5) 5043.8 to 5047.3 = 19.1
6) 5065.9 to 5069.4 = 17.5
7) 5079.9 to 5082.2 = 19.5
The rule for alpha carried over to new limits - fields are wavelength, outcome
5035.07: 18.45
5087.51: 16.82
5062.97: 16.42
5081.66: 18.96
